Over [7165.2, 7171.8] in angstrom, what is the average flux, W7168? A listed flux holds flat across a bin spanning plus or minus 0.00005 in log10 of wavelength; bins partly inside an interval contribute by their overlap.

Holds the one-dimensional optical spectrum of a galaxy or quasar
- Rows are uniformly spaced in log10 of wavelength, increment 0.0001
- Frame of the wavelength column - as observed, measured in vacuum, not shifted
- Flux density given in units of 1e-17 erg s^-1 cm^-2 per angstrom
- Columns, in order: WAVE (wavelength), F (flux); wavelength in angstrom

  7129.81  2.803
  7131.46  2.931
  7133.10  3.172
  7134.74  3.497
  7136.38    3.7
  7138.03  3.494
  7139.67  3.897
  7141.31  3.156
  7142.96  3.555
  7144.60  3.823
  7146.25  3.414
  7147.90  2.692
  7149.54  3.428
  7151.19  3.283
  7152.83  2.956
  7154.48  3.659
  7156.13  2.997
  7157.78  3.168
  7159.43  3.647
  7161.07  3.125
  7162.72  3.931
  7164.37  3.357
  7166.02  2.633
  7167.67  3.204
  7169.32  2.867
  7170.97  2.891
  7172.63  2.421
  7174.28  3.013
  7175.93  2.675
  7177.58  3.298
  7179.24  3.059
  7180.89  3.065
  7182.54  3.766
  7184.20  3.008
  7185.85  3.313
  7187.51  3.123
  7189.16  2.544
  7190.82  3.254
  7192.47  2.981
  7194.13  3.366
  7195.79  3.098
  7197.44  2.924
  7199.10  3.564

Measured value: 2.9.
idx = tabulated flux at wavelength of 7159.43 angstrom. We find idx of 3.647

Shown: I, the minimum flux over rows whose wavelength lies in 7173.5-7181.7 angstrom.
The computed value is 2.675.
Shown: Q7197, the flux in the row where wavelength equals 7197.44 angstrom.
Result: 2.924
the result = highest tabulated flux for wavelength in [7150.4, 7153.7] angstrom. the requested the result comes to 3.283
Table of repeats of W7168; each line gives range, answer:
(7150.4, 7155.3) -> 3.3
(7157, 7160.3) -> 3.41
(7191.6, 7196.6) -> 3.15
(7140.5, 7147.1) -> 3.48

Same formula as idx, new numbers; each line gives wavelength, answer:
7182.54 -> 3.766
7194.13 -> 3.366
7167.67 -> 3.204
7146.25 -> 3.414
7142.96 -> 3.555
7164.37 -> 3.357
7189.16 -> 2.544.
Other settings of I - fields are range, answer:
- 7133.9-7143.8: 3.156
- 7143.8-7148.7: 2.692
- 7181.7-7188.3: 3.008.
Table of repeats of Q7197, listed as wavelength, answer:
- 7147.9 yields 2.692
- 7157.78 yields 3.168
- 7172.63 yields 2.421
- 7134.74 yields 3.497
